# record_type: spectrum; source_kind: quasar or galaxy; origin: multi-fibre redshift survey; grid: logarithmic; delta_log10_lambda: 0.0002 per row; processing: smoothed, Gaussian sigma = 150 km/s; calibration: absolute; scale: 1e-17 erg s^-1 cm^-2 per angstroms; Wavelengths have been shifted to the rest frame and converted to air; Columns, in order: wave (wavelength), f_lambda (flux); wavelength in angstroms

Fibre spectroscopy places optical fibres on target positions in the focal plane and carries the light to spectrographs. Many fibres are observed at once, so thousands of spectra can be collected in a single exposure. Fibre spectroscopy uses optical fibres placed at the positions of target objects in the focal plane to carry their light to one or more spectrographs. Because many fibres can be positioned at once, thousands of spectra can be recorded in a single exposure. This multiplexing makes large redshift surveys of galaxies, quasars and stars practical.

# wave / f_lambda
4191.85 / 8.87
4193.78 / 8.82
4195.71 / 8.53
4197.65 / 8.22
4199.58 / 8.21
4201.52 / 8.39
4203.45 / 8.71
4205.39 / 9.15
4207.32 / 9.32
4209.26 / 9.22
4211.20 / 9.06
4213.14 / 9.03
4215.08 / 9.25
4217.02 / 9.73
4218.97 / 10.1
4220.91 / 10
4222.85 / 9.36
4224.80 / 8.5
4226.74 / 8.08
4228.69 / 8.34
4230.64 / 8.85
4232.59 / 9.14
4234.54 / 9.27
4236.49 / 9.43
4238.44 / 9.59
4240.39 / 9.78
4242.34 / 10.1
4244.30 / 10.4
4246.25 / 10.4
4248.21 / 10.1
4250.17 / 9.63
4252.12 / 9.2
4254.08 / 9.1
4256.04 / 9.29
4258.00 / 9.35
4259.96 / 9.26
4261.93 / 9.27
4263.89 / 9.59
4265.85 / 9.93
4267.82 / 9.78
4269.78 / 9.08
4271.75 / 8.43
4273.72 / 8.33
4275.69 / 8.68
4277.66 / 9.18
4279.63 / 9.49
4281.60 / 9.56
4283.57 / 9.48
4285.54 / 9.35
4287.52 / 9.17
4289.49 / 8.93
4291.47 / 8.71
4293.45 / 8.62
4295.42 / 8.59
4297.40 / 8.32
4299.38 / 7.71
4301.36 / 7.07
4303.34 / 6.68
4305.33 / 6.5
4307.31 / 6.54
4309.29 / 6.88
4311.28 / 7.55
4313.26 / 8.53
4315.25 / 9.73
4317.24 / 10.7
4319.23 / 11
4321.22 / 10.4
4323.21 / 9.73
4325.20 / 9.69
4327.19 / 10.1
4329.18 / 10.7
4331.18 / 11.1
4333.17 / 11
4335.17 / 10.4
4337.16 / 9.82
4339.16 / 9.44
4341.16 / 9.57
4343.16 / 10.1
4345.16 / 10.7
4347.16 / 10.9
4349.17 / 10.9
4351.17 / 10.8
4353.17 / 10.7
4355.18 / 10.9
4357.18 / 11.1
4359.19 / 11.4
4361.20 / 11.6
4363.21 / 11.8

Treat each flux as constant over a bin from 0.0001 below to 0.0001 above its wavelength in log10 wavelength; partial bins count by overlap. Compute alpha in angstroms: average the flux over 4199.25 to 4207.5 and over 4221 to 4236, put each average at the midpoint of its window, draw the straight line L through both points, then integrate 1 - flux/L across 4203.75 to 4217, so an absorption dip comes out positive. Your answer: -0.6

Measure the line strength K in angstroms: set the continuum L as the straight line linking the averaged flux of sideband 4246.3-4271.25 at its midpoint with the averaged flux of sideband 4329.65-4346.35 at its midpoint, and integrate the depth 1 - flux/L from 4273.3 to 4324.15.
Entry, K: 6.2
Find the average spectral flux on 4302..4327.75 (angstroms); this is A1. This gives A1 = 8.73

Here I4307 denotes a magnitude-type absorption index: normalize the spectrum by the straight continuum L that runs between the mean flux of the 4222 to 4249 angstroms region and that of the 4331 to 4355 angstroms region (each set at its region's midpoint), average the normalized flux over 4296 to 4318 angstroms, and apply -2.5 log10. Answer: 0.28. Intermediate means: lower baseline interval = 9.38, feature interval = 7.82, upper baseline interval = 10.4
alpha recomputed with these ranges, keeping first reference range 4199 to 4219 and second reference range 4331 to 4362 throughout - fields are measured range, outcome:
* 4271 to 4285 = 1.2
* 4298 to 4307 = 2.8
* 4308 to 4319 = 1.6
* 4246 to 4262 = 0.2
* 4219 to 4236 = 0.5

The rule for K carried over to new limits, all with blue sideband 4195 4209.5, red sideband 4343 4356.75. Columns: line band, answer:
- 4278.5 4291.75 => 0.79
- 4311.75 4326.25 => 0.64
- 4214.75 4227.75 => -0.48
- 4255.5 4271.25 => 0.23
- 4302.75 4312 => 3.05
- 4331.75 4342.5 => 0.51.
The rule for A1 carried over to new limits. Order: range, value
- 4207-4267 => 9.41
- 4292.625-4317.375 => 7.86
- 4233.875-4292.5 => 9.39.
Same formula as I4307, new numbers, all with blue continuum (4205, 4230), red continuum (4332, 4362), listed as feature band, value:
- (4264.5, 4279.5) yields 0.08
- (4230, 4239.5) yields 0.01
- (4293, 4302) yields 0.24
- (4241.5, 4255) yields -0.04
